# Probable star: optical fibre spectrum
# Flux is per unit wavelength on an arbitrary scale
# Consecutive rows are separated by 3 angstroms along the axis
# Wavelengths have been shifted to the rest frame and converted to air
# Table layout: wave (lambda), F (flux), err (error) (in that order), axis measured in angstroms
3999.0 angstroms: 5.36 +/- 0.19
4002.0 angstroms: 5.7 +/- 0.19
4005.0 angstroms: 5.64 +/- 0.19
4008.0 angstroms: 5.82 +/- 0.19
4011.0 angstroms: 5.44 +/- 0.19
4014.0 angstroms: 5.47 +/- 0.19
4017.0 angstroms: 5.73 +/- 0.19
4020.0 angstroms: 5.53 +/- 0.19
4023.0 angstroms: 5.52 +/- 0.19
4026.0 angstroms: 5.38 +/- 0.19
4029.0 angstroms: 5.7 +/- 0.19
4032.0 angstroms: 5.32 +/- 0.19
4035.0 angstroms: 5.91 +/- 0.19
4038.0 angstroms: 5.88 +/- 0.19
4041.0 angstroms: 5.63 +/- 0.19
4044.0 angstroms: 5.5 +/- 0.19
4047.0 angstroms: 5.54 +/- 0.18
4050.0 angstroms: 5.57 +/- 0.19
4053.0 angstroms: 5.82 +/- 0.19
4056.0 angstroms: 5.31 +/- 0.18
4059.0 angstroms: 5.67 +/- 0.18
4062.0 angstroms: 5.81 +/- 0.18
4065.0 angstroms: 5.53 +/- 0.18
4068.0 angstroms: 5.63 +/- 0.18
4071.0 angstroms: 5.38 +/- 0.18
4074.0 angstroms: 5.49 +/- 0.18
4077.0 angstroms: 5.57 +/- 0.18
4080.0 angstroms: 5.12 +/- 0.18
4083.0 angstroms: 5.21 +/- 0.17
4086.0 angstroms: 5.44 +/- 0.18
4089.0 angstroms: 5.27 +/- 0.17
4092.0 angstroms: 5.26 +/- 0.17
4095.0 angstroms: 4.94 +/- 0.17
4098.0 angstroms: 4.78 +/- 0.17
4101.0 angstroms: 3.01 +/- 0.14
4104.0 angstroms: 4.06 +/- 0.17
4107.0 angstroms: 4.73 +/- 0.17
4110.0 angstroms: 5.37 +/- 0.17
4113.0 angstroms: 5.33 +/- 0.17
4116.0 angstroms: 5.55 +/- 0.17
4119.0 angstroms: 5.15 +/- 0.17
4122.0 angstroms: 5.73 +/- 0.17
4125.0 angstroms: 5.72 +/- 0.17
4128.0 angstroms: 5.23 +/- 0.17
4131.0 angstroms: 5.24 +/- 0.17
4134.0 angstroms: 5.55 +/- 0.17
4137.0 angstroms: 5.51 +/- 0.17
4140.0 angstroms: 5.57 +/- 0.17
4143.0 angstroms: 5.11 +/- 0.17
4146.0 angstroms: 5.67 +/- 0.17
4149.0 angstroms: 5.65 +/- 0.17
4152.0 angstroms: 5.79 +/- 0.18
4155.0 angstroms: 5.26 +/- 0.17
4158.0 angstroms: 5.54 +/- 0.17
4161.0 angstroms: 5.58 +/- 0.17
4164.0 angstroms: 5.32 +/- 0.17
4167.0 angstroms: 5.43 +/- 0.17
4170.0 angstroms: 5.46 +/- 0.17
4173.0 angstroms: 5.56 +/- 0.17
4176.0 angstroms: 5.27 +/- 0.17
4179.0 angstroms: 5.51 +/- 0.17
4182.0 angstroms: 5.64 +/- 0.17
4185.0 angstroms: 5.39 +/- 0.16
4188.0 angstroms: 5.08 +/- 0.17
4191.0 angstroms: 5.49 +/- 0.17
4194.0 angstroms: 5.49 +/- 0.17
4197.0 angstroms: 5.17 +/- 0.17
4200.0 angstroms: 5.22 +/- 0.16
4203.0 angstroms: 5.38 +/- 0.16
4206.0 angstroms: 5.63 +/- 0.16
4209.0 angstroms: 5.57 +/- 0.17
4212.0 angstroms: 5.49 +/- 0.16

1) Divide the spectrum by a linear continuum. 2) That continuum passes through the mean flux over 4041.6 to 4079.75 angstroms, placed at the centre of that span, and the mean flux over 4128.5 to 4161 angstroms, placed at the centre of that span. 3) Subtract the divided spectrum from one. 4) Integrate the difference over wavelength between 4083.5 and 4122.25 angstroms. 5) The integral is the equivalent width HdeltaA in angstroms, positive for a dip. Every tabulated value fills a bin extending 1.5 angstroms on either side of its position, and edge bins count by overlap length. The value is 4.0 angstroms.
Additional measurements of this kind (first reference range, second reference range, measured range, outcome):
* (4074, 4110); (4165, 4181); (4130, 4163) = -1.44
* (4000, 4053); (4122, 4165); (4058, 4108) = 3.99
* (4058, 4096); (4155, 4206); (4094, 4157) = 2.54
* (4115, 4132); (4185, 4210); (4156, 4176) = -0.21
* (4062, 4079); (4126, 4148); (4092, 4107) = 3.09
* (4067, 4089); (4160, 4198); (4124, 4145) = -0.05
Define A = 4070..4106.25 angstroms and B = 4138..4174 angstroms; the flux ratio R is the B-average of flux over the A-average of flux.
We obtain 1.11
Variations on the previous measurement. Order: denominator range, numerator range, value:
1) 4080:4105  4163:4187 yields 1.14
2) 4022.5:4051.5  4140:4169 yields 0.98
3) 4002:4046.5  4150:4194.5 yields 0.97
